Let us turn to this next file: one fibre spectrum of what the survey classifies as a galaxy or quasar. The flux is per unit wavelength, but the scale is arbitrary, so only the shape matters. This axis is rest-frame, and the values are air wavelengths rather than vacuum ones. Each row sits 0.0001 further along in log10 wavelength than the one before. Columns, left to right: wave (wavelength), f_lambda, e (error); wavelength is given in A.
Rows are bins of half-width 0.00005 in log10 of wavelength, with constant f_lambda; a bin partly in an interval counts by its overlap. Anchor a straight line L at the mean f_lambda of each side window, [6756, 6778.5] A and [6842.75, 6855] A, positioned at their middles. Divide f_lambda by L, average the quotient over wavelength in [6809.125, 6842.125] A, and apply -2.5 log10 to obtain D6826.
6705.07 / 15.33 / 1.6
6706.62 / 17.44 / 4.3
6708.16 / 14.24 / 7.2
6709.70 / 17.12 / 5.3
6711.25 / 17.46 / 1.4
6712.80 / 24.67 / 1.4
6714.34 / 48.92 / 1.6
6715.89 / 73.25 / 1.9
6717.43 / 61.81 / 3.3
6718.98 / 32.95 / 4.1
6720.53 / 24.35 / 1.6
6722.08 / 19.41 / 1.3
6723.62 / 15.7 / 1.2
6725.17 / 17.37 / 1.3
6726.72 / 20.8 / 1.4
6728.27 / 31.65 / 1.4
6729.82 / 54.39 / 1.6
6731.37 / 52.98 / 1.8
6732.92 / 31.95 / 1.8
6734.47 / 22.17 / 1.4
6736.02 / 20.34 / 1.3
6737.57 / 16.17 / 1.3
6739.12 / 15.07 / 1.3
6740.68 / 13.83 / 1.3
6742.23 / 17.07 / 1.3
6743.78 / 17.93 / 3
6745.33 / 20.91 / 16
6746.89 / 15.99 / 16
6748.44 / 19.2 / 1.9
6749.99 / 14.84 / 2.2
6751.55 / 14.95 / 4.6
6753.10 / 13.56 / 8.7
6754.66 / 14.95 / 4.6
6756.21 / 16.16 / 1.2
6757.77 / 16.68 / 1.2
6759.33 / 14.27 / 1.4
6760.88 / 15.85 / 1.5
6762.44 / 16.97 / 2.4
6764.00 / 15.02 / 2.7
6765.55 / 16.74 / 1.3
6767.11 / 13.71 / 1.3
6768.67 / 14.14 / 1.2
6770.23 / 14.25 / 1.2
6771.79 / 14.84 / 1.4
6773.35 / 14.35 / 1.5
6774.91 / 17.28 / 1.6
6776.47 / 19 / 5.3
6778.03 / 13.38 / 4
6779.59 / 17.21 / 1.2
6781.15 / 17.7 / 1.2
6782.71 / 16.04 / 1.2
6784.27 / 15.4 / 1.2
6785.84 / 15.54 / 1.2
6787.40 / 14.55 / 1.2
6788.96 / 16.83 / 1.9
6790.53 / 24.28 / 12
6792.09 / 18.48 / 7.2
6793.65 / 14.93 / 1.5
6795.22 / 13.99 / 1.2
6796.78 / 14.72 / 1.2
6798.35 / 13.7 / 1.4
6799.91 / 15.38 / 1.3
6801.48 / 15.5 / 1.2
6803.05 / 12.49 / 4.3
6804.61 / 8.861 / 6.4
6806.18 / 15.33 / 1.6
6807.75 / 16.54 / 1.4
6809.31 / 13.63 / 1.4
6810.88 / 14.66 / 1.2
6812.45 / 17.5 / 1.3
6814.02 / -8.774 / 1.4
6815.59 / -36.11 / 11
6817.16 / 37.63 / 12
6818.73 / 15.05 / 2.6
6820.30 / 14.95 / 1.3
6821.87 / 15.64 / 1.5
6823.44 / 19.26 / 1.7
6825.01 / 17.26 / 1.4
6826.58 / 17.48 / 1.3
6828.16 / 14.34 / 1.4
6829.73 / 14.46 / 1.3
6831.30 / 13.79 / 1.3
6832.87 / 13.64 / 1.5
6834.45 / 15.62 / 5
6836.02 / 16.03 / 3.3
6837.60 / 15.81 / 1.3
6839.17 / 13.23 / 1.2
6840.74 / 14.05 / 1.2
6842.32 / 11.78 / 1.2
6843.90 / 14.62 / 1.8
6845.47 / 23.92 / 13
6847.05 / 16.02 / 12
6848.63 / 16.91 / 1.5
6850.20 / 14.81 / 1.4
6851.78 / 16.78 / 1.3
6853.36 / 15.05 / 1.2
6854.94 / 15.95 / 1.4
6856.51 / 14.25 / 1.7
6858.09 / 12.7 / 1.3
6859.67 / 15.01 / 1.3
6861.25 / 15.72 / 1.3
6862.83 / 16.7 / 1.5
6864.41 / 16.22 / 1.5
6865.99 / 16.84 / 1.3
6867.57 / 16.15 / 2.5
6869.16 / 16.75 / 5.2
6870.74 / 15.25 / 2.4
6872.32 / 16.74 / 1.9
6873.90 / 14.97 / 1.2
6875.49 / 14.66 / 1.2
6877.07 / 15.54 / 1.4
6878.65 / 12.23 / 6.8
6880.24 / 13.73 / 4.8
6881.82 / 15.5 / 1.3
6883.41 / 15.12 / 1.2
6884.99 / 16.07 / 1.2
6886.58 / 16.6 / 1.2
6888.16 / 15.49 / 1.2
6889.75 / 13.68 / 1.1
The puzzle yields 0.267 mag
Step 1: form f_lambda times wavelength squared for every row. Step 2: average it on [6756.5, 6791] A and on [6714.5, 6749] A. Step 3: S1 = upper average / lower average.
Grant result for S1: 0.6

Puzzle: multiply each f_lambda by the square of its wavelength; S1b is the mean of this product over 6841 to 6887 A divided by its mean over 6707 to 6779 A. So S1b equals 0.7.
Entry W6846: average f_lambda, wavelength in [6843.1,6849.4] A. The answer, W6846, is 17.8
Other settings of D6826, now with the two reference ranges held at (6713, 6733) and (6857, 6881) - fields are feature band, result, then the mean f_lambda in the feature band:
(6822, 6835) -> 0.33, 15.7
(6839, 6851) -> 0.19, 15.8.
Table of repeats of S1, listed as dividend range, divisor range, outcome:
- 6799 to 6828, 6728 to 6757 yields 0.57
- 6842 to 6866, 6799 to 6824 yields 1.38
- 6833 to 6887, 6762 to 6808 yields 1.02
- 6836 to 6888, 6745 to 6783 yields 1.01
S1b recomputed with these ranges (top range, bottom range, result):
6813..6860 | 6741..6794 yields 0.86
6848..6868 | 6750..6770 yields 1.06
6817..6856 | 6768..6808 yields 1.06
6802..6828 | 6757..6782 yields 0.78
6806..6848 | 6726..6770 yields 0.69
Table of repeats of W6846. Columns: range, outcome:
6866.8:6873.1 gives 16.2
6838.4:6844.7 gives 13.5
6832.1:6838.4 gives 15.3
